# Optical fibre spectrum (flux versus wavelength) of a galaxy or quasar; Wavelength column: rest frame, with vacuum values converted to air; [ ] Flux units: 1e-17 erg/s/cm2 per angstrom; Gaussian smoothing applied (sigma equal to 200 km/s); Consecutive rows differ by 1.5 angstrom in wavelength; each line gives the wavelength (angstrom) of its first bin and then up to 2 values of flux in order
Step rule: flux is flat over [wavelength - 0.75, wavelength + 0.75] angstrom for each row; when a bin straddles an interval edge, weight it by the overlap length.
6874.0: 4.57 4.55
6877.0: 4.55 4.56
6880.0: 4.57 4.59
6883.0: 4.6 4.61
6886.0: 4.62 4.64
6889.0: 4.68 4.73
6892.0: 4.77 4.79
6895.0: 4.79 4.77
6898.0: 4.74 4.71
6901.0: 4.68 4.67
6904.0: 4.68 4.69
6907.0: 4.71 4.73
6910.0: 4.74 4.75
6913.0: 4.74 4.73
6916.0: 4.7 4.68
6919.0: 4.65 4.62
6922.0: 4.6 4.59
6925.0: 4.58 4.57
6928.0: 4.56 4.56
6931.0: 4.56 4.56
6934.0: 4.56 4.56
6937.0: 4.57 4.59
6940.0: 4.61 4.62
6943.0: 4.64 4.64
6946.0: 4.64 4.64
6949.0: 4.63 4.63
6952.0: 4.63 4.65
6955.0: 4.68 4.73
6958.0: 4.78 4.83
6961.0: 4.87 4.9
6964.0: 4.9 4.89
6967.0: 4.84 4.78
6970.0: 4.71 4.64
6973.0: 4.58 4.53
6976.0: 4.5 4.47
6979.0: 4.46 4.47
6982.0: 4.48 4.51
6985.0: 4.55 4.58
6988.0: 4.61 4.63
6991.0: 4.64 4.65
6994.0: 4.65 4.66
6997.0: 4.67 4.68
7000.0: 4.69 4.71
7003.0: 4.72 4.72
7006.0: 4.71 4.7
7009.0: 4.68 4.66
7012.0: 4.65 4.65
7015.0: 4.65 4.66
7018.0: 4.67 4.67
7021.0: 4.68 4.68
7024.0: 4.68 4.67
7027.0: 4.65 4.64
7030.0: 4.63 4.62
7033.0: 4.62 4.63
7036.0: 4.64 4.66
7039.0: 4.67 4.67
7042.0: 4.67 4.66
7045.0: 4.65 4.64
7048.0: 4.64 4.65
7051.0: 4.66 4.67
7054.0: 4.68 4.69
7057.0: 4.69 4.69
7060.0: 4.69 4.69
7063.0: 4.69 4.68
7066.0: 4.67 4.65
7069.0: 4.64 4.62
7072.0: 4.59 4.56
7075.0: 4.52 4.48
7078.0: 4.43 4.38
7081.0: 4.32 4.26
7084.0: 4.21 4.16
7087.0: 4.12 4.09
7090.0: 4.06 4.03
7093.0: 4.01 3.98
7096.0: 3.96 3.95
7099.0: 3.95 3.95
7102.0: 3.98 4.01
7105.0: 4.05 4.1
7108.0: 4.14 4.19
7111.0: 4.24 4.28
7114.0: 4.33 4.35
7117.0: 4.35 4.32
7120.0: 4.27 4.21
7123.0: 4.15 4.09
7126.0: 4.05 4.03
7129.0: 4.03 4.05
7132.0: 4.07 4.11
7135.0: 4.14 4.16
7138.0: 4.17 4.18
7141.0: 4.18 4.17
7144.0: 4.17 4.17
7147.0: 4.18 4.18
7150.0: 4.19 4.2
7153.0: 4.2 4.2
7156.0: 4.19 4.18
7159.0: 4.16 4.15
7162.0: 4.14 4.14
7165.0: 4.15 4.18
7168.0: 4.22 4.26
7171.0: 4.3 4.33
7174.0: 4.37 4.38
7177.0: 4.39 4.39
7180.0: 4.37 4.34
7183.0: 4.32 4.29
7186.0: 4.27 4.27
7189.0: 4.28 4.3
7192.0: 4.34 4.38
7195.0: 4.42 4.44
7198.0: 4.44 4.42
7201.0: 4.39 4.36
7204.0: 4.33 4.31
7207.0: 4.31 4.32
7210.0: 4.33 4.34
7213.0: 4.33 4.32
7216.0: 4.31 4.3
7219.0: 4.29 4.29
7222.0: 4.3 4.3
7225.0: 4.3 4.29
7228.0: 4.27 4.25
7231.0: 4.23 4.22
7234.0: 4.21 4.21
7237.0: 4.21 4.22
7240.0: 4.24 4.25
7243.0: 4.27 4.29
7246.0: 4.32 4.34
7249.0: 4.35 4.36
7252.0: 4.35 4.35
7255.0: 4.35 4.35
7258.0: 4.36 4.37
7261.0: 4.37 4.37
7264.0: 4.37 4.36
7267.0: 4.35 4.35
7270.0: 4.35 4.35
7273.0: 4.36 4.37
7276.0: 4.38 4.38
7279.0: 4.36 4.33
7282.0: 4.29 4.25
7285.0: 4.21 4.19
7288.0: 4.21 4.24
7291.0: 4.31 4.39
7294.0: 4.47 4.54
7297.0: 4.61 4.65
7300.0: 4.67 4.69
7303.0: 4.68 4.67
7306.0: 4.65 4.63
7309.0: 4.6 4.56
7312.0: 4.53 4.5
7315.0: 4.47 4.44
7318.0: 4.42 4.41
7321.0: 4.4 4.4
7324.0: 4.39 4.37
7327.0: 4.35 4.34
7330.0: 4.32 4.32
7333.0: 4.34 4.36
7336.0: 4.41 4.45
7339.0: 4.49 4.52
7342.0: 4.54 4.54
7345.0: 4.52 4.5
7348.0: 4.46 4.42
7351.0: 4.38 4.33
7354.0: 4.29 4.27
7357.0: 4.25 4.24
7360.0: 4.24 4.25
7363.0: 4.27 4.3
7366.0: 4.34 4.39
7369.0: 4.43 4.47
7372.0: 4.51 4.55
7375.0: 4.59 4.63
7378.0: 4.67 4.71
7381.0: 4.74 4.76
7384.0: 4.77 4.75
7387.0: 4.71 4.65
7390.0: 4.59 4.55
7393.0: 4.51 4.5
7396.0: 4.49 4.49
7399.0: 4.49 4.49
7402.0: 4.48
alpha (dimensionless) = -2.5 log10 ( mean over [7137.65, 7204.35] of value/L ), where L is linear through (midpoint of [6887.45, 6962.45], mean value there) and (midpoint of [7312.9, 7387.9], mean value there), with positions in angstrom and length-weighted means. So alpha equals 0.07 mag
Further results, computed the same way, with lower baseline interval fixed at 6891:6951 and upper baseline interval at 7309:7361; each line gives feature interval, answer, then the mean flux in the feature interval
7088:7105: 0.141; 4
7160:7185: 0.056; 4.28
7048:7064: -0.024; 4.68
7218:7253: 0.047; 4.28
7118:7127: 0.090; 4.17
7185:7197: 0.039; 4.33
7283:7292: 0.049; 4.24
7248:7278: 0.022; 4.36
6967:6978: 0.001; 4.62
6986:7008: -0.014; 4.67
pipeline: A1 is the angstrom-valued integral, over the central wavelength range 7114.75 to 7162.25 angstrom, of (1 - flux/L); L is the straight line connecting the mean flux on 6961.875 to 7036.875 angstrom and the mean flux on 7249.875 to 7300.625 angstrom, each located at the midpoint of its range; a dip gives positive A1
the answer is 3.6 angstrom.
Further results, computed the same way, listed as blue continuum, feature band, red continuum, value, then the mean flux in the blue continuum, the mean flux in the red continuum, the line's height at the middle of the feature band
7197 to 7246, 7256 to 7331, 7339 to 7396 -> -0.47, 4.3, 4.49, 4.39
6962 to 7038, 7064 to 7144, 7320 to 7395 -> 6.59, 4.65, 4.46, 4.6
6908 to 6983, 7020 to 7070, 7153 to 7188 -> -2.06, 4.65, 4.26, 4.48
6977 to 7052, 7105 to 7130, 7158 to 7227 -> 1.45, 4.64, 4.31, 4.45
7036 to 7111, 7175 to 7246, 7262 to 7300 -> 1.12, 4.4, 4.37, 4.38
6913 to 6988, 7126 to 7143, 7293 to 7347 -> 1.68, 4.64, 4.49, 4.57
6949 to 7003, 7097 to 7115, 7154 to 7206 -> 1.33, 4.66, 4.3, 4.43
